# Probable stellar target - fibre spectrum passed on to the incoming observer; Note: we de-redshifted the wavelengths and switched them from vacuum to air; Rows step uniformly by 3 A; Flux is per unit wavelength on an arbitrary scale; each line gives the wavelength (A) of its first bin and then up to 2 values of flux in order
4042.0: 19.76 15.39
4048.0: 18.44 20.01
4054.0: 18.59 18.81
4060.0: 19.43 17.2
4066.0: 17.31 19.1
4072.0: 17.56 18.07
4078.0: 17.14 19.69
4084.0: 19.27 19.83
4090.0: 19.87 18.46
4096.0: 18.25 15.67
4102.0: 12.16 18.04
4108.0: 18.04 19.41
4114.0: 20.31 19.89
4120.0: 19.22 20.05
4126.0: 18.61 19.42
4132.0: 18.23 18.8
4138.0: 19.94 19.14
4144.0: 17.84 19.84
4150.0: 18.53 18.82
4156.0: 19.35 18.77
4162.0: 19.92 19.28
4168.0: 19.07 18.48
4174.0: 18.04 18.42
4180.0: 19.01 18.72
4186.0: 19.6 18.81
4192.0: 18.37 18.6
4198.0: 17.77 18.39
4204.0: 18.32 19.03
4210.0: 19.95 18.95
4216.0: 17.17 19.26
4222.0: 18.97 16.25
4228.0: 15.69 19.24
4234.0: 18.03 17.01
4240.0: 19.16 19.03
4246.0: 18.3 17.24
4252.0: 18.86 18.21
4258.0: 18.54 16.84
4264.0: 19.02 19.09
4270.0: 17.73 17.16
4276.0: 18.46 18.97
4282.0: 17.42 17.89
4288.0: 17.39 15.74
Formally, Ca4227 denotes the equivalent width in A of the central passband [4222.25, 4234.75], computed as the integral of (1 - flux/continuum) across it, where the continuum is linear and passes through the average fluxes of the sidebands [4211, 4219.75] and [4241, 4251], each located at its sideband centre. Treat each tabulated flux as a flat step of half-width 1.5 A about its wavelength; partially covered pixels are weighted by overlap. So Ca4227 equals 0.7 A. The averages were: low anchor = 18.5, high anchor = 18.3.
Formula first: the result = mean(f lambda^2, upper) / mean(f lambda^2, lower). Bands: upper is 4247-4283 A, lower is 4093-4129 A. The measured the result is 1.1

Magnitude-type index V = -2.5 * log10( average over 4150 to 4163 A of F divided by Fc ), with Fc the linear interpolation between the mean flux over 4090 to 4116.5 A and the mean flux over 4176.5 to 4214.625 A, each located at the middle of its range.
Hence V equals -0.04 mag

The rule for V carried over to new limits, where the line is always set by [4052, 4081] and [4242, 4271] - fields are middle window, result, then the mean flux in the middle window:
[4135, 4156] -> -0.04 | 19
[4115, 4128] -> -0.07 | 19.5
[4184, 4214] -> -0.03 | 18.8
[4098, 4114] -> 0.07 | 17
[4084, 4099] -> -0.03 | 18.8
